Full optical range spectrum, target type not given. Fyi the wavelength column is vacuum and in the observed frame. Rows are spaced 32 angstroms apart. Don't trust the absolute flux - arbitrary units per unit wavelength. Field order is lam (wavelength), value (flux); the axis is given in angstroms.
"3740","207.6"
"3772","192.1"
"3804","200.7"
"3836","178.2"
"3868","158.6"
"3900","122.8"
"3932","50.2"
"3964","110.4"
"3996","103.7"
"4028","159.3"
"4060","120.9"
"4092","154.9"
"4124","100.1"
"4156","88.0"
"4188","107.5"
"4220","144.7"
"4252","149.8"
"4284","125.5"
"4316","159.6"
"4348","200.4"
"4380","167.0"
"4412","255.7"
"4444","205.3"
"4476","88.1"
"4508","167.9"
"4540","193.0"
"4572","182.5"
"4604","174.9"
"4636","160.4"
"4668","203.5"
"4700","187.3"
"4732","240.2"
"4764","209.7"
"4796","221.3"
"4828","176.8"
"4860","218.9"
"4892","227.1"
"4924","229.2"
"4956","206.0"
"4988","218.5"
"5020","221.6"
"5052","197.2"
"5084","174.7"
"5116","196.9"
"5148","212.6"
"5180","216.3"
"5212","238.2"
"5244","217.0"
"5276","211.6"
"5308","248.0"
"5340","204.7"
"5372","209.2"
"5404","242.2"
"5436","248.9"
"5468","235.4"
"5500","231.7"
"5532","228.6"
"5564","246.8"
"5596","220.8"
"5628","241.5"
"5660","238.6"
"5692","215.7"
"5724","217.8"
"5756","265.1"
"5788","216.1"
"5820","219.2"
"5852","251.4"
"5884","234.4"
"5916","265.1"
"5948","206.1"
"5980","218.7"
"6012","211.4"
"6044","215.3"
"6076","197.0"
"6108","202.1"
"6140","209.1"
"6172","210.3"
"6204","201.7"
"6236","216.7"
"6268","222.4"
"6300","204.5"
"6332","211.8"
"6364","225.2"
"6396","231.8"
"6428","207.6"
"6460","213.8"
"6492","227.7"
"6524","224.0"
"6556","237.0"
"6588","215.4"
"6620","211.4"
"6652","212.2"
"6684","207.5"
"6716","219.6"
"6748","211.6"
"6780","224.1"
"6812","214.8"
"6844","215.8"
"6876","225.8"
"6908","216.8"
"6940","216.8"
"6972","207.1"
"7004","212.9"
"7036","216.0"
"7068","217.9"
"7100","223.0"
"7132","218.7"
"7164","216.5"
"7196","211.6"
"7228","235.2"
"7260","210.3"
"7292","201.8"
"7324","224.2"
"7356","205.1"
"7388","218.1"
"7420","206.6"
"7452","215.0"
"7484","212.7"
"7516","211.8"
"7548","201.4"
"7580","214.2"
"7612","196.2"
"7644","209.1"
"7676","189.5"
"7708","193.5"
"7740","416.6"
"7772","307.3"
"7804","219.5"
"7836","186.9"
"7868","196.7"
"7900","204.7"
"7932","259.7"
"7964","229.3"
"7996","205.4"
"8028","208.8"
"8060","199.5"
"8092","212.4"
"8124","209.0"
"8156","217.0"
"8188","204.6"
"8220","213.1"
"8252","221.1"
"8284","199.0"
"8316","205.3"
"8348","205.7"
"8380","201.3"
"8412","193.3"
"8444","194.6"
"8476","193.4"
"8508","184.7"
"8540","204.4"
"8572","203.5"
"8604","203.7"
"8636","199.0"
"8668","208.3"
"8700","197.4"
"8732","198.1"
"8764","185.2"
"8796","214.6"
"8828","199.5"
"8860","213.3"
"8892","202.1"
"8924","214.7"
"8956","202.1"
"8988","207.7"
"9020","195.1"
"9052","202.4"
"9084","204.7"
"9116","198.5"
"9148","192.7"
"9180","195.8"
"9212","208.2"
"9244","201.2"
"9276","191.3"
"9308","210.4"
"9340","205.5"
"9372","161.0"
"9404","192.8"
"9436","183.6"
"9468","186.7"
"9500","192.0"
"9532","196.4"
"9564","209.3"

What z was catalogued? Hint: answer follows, 0.18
